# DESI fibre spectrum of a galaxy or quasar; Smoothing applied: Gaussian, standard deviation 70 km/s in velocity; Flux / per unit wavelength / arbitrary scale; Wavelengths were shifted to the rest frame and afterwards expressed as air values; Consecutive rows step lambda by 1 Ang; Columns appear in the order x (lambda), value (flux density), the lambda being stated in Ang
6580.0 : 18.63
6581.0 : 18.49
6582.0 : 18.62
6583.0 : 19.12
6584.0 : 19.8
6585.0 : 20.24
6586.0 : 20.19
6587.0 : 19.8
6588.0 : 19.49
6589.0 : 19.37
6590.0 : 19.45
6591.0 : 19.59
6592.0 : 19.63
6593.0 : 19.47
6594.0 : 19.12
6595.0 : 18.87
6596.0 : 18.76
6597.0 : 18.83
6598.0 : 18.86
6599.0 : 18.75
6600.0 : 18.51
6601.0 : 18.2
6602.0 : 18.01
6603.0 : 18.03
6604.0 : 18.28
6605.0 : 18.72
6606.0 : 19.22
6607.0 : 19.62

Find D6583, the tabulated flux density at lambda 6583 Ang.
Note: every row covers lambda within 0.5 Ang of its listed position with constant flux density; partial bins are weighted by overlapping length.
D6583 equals 19.12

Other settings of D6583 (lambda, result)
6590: 19.45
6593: 19.47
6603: 18.03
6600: 18.51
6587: 19.8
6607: 19.62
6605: 18.72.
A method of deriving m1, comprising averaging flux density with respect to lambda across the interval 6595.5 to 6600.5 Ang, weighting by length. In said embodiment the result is 18.7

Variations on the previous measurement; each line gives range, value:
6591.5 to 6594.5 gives 19.4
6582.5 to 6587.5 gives 19.8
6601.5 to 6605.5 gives 18.3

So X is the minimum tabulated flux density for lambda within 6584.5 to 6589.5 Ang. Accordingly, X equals 19.37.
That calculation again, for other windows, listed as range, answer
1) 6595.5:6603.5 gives 18.01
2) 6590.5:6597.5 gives 18.76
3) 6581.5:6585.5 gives 18.62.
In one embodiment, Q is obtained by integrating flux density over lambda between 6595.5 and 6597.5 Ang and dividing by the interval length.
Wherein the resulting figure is 18.8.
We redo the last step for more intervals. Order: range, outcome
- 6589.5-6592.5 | 19.6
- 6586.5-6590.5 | 19.5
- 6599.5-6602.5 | 18.2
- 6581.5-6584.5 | 19.2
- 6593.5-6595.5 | 19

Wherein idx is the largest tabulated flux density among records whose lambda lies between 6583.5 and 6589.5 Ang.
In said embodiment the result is 20.24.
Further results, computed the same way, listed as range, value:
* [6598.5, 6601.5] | 18.75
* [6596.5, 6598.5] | 18.86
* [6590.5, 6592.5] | 19.63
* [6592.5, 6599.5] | 19.47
